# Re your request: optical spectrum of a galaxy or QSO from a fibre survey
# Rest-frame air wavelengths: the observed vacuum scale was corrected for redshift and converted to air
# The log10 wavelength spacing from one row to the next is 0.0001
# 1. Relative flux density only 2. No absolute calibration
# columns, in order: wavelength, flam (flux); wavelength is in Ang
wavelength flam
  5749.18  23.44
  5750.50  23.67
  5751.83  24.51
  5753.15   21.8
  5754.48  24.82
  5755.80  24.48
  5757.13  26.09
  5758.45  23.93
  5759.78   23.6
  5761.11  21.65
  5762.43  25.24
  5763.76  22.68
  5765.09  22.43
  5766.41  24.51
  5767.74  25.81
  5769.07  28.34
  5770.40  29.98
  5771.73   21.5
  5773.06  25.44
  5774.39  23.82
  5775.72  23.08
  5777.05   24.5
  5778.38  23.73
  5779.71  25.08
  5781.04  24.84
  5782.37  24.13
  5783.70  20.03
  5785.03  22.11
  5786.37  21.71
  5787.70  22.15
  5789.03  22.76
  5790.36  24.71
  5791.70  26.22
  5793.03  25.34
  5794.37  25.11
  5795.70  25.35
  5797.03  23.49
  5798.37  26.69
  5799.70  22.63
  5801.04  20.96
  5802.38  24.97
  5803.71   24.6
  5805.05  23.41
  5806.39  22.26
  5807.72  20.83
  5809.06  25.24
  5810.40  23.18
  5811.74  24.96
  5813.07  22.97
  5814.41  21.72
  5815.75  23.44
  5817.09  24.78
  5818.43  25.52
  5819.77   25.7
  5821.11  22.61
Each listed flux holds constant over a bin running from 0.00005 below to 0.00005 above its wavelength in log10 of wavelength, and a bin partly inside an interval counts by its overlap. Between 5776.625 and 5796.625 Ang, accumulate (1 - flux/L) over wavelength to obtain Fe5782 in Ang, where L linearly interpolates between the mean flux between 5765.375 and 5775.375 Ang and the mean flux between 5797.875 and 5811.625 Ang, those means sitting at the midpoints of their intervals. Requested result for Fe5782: 0.5 Ang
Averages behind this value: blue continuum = 25.4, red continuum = 23.5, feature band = 23.8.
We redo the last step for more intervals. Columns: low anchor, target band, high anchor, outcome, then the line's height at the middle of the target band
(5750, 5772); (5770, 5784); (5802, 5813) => 0.0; 24.2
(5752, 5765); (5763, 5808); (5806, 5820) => -0.5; 23.7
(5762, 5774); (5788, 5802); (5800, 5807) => -0.4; 23.6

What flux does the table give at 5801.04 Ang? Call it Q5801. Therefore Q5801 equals 20.96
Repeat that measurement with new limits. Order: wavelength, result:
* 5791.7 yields 26.22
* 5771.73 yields 21.5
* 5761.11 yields 21.65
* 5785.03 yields 22.11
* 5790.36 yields 24.71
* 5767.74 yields 25.81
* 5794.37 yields 25.11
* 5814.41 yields 21.72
